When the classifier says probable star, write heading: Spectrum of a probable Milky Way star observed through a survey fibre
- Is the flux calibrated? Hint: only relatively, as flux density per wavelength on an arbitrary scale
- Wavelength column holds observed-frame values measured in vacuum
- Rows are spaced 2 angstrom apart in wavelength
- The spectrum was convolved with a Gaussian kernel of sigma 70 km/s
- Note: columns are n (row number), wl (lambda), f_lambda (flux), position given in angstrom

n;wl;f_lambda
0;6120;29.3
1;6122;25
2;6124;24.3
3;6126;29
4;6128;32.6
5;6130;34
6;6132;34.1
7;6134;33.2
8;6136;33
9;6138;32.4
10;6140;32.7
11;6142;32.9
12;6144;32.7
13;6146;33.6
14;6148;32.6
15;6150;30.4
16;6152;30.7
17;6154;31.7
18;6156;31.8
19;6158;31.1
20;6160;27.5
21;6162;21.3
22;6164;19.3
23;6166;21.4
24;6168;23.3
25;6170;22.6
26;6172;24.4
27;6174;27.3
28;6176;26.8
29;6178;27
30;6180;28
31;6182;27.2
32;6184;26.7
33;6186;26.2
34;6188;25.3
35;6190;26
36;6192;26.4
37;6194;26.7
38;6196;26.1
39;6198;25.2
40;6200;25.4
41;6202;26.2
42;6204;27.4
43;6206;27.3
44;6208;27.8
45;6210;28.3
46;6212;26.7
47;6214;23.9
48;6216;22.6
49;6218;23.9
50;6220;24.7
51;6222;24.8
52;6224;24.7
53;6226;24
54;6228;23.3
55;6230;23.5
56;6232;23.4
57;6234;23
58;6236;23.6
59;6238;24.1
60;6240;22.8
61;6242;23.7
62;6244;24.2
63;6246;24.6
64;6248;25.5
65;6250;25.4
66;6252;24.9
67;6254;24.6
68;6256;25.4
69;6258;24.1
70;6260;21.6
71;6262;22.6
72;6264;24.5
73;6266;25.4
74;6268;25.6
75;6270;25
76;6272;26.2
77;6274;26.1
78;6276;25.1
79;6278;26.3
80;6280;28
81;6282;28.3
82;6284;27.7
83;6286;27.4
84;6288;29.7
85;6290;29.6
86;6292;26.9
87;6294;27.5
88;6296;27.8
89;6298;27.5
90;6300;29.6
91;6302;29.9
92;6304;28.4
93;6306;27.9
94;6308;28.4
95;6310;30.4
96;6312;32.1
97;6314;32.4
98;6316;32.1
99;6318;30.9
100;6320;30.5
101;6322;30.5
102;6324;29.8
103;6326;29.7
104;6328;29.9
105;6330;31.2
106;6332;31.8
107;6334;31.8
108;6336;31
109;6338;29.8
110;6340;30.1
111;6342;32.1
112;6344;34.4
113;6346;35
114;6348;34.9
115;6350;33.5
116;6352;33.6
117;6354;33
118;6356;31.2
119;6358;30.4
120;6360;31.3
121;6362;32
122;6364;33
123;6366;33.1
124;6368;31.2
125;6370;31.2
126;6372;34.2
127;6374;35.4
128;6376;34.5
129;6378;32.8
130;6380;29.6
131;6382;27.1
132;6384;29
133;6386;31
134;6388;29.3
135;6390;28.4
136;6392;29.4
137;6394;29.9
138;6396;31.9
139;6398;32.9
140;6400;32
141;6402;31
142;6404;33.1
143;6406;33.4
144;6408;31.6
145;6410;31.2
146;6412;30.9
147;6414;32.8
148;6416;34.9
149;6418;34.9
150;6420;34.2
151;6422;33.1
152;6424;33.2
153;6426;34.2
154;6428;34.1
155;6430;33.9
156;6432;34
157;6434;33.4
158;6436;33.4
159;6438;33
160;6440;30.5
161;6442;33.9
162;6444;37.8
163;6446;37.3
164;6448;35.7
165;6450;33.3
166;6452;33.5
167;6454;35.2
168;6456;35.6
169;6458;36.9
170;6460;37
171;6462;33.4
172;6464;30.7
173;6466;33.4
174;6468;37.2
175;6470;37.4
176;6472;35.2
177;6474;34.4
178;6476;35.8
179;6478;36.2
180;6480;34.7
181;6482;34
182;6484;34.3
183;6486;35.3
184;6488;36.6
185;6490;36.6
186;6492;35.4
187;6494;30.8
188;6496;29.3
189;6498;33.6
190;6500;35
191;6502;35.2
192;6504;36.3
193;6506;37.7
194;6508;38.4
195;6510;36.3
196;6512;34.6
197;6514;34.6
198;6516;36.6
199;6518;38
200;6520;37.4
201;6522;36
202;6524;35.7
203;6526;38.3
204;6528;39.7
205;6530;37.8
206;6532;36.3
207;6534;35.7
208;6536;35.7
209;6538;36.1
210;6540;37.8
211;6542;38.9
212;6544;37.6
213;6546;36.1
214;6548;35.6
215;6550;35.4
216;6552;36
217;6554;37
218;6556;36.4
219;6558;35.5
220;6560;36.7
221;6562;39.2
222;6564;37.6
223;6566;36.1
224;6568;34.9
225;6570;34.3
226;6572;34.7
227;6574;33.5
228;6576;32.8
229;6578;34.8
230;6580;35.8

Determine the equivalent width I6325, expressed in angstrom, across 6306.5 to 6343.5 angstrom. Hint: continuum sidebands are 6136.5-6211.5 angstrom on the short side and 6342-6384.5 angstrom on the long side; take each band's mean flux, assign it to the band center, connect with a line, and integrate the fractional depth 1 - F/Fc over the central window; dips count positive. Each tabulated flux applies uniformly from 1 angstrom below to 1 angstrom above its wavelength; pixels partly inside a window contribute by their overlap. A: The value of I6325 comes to 0.8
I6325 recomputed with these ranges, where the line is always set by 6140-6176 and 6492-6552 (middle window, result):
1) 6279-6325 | 2.9 angstrom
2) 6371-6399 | 1.6 angstrom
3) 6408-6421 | 0.3 angstrom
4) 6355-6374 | 0.3 angstrom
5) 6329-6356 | -0.3 angstrom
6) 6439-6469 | -0.2 angstrom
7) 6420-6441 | 0.4 angstrom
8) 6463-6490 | 0.0 angstrom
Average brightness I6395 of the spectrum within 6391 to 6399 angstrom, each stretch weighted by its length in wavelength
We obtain 31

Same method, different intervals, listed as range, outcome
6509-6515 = 35.2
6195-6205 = 26.1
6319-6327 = 30.1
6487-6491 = 36.6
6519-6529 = 37.4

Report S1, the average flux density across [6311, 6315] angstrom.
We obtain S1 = 32.2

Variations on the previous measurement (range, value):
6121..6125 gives 24.6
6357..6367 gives 32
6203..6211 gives 27.7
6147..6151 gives 31.5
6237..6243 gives 23.5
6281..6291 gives 28.5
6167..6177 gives 24.9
